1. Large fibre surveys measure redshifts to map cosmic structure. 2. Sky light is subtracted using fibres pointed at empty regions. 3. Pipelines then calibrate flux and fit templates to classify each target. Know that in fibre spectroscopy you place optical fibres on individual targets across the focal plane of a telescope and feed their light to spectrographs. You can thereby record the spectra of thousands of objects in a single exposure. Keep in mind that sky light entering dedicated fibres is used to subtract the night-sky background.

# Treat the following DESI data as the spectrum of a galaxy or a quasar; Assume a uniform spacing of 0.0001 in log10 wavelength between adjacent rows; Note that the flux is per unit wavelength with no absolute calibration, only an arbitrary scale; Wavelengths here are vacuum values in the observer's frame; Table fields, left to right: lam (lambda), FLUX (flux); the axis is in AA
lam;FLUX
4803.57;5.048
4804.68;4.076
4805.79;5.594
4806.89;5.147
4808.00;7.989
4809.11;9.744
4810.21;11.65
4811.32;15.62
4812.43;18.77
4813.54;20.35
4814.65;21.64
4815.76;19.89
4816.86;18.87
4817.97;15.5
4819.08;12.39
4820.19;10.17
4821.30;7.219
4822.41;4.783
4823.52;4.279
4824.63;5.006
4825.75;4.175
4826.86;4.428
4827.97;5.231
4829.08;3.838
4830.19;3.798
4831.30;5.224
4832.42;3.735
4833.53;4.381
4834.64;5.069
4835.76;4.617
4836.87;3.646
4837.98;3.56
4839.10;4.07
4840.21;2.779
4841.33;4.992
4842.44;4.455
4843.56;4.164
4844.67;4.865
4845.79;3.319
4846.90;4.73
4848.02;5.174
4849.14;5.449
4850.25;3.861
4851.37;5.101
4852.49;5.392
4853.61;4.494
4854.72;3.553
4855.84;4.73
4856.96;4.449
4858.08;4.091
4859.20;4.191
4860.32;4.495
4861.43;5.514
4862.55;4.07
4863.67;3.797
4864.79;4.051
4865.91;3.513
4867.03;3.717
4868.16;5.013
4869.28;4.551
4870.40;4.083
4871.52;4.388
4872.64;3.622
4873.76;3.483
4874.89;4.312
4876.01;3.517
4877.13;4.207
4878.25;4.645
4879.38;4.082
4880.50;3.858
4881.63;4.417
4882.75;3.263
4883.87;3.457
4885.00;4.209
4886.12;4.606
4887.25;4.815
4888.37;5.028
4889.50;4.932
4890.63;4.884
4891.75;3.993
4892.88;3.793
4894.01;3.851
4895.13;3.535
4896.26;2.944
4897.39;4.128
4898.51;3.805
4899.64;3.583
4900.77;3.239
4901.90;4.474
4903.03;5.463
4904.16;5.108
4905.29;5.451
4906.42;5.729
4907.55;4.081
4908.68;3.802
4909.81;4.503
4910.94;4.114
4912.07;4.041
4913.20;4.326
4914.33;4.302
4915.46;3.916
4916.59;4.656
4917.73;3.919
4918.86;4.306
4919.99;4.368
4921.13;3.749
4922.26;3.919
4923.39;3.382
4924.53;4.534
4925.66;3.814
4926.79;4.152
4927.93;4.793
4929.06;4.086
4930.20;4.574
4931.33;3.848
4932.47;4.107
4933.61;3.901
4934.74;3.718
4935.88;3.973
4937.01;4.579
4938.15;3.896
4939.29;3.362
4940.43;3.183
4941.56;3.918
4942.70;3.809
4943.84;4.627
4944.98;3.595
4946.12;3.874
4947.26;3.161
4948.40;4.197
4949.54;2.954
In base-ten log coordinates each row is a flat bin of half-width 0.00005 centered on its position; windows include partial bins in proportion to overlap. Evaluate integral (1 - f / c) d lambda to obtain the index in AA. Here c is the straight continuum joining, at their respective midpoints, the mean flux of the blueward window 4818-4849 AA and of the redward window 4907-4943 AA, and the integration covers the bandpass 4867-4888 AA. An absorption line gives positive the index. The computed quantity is 2.20 AA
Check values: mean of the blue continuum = 5.15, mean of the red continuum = 4.05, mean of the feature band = 4.14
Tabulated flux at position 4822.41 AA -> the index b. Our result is 4.783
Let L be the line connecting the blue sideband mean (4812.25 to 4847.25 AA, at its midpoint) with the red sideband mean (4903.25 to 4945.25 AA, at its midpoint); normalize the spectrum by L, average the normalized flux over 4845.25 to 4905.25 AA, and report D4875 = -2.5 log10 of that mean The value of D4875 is 0.35 mag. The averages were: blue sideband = 7.51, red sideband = 4.18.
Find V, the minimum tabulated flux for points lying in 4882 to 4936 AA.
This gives 2.944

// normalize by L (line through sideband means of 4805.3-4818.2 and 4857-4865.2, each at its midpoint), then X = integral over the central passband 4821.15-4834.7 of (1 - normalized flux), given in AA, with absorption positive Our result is 7.9 AA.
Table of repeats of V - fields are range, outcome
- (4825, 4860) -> 2.779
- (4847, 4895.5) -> 3.263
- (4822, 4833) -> 3.735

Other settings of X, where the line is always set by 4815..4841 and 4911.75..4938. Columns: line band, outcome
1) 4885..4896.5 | 1.9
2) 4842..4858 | 4.4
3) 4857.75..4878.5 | 5.7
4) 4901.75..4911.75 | -0.2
